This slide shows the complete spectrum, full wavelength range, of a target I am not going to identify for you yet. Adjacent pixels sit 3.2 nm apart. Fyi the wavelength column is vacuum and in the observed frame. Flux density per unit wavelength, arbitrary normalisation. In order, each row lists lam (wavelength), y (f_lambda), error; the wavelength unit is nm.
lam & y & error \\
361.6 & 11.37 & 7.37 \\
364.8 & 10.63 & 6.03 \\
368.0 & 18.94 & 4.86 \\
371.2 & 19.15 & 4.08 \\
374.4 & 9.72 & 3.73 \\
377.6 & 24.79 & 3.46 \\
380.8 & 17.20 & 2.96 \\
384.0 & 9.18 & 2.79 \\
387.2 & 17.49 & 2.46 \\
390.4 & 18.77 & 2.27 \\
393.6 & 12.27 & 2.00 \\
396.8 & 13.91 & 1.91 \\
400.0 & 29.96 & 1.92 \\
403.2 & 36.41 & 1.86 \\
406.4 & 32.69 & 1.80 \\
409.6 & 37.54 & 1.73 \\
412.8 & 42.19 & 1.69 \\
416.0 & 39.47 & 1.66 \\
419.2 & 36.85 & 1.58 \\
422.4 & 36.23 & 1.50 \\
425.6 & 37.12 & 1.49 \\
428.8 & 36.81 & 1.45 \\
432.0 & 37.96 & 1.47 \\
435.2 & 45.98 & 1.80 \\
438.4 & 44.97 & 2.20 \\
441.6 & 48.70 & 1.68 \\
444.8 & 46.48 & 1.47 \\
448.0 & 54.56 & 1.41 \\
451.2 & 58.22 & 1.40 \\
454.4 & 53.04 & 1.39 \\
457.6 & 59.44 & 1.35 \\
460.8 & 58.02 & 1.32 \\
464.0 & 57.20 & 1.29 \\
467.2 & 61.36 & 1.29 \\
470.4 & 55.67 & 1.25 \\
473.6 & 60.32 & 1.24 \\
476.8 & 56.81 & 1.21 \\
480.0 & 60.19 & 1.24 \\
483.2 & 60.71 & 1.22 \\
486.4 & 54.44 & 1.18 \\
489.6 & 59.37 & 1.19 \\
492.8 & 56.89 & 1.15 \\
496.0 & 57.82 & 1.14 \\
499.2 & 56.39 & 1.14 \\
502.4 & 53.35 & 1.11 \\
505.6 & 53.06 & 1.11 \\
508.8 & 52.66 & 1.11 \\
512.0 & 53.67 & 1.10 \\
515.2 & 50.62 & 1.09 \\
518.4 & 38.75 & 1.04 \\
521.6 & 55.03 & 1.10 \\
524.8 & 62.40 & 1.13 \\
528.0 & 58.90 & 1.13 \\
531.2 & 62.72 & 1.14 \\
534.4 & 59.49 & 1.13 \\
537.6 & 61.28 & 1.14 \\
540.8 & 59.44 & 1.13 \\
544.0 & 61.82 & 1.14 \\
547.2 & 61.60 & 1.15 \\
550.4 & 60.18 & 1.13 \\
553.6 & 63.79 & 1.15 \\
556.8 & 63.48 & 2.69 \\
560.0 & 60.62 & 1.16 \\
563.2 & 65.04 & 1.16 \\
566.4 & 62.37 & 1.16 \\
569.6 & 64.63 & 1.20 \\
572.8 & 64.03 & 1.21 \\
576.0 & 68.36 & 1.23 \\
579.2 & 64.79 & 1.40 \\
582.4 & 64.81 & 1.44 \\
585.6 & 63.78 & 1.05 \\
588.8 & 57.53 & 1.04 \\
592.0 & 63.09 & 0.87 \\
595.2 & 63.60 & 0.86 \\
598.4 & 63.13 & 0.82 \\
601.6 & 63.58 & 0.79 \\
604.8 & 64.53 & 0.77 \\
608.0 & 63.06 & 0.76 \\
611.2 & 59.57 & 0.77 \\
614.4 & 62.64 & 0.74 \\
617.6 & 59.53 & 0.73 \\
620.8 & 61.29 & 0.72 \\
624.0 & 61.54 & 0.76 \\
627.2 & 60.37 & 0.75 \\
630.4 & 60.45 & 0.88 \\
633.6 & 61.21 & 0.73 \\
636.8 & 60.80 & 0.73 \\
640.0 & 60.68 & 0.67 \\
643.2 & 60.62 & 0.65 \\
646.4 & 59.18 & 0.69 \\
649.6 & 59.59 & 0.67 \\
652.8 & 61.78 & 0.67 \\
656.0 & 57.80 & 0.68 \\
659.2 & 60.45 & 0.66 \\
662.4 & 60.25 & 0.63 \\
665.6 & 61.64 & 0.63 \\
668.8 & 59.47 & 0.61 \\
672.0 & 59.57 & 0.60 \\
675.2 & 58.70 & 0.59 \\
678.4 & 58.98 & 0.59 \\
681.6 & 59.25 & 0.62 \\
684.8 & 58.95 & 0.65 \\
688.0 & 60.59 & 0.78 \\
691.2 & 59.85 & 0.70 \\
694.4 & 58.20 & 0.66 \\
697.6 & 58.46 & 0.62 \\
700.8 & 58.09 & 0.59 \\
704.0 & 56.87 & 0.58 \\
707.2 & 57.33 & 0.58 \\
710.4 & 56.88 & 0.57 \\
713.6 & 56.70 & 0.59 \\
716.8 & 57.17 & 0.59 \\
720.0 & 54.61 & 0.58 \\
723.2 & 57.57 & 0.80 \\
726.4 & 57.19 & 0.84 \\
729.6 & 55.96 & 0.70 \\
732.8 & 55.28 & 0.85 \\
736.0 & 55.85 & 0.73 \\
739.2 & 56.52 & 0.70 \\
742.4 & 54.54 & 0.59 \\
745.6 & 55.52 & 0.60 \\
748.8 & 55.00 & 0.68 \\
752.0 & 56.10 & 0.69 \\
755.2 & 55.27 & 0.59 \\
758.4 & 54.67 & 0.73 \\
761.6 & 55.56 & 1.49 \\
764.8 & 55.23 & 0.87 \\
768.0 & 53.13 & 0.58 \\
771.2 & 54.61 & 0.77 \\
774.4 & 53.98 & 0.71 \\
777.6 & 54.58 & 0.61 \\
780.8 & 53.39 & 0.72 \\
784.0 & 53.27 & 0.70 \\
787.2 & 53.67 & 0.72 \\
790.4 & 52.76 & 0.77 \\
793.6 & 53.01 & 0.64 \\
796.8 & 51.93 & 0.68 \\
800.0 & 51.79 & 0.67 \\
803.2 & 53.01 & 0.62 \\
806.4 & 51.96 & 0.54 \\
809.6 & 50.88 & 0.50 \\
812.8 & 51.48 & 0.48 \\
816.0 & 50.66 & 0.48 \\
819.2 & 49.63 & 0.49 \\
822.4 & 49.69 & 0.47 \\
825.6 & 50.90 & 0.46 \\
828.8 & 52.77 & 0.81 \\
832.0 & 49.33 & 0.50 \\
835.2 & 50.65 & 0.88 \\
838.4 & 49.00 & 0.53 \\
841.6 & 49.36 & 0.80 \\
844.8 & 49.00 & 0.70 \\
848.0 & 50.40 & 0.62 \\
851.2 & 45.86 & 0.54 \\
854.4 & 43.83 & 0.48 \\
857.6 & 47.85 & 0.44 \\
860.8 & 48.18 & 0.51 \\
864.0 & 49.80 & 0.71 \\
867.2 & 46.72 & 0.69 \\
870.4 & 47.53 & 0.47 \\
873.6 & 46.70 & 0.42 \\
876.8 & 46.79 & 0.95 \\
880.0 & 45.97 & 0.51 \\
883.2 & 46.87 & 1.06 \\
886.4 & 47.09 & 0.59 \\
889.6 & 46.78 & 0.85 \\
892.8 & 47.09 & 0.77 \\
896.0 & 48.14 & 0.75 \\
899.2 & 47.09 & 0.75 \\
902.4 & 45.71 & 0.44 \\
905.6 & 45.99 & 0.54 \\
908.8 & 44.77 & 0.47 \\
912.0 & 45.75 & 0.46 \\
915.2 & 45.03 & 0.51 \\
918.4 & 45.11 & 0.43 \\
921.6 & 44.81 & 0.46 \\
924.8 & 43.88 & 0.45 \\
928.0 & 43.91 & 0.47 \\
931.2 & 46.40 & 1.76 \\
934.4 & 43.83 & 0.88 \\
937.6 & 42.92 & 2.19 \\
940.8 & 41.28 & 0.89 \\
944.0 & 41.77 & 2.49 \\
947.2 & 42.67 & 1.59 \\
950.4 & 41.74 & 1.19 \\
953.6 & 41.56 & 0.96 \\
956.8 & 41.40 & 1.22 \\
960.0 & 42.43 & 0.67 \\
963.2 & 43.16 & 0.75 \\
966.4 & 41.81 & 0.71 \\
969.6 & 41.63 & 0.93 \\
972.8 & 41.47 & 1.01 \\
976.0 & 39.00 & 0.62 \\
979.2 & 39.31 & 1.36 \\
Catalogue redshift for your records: 0.000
